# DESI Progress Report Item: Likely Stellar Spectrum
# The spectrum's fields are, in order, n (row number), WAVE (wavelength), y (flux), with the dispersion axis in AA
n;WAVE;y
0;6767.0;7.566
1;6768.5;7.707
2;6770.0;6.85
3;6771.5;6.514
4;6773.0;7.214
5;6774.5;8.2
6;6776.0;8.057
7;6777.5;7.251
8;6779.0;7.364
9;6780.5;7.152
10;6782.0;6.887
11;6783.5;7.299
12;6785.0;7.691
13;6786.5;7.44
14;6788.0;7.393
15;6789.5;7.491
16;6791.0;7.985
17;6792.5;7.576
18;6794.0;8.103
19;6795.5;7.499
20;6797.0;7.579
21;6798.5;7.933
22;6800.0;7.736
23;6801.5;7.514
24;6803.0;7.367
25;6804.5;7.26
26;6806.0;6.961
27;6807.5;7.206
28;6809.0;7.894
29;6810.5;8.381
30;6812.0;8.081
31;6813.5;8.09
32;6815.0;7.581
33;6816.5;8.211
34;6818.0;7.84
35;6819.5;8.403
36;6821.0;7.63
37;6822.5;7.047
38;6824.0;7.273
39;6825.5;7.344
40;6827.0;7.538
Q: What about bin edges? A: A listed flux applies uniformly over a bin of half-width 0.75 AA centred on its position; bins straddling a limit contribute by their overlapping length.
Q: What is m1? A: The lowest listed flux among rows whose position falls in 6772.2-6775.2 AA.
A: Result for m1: 7.214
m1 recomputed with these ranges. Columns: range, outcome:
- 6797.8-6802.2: 7.514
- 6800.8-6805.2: 7.26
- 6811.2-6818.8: 7.581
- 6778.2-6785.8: 6.887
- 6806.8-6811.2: 7.206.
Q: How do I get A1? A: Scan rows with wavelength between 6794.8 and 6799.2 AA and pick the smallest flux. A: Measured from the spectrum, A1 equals 7.499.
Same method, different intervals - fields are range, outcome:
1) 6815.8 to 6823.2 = 7.047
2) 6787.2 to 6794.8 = 7.393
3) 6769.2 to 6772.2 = 6.514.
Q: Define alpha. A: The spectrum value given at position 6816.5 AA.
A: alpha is 8.211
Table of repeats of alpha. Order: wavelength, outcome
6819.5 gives 8.403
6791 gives 7.985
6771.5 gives 6.514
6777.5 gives 7.251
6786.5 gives 7.44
